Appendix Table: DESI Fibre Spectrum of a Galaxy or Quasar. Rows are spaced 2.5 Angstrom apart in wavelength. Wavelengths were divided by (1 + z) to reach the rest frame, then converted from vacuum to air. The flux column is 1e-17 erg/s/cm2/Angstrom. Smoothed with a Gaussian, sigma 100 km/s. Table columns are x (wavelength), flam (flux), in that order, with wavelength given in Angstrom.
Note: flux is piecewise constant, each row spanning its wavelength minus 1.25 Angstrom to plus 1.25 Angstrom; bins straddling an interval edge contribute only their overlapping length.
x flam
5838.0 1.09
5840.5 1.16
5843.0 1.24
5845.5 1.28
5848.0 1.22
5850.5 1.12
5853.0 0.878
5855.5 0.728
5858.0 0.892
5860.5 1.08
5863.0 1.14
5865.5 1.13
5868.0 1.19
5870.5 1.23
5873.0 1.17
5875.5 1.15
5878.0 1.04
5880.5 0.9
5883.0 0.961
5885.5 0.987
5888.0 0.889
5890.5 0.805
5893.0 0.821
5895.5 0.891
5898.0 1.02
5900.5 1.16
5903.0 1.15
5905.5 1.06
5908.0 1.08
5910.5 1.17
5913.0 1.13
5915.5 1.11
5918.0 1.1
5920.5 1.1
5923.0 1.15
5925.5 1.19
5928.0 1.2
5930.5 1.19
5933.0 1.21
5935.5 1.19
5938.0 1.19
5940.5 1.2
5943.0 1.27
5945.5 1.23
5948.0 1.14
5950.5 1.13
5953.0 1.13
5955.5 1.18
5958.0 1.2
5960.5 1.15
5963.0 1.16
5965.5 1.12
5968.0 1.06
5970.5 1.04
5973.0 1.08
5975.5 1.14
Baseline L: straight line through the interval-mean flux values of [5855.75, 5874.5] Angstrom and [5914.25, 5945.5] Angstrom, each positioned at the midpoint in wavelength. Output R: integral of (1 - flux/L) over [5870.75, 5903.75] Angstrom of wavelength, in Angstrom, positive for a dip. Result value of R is 3.6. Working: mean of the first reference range 1.1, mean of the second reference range 1.18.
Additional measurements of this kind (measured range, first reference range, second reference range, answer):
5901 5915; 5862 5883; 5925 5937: 0.5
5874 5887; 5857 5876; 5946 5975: 1.4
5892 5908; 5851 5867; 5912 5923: 0.8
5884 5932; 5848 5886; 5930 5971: 1.9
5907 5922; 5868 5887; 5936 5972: -0.1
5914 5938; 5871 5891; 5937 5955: -0.7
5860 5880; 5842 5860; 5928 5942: -1.0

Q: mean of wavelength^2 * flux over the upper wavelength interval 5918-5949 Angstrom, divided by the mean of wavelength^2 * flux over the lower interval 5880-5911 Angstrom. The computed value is 1.2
